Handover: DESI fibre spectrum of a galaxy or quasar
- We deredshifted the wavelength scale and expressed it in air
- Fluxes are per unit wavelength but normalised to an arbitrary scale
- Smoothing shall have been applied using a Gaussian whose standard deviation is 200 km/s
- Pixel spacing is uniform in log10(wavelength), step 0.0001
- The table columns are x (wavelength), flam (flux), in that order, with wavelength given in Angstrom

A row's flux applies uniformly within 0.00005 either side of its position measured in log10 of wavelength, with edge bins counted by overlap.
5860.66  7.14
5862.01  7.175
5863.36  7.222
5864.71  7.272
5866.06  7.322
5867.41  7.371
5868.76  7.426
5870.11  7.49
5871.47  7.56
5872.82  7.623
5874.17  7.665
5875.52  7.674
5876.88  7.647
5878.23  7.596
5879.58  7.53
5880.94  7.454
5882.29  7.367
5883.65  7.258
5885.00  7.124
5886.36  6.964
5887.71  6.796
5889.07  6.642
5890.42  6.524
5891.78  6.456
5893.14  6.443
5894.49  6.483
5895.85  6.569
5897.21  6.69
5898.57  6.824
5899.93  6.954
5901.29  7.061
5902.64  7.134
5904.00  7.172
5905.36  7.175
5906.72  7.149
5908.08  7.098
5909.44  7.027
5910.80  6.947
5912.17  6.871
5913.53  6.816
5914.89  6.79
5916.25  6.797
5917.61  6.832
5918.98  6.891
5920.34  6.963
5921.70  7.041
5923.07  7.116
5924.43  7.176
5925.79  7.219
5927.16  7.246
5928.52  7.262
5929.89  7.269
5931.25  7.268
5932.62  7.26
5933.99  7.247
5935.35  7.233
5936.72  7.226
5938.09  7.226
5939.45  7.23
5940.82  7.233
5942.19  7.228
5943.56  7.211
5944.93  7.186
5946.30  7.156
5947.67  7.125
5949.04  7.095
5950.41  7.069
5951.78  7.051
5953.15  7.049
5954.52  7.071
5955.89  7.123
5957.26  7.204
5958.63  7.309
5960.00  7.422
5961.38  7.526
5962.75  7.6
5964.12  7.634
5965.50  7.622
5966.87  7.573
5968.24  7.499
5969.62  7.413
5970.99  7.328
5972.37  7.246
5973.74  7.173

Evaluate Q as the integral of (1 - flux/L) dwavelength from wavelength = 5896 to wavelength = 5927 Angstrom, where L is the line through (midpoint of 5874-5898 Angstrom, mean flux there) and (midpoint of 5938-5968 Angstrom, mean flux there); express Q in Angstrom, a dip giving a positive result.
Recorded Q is 0.61 Angstrom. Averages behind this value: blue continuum 7.03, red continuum 7.28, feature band 6.98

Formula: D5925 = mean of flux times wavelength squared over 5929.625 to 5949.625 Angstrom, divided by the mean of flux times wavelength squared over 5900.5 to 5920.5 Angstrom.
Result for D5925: 1.04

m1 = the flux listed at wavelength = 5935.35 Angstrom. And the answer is 7.233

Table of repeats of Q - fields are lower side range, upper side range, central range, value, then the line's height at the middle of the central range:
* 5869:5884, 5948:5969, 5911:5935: 1.1 Angstrom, 7.41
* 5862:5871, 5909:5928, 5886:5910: 0.9 Angstrom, 7.12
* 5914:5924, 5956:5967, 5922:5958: 0.0 Angstrom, 7.19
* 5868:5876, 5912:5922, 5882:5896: 1.0 Angstrom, 7.31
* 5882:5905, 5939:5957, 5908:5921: 0.1 Angstrom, 6.96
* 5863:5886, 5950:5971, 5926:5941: 0.3 Angstrom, 7.38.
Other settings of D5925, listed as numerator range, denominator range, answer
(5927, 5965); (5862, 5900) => 1.04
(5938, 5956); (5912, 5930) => 1.03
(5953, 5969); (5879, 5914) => 1.09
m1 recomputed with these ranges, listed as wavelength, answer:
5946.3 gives 7.156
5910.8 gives 6.947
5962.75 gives 7.6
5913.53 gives 6.816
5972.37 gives 7.246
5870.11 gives 7.49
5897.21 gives 6.69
